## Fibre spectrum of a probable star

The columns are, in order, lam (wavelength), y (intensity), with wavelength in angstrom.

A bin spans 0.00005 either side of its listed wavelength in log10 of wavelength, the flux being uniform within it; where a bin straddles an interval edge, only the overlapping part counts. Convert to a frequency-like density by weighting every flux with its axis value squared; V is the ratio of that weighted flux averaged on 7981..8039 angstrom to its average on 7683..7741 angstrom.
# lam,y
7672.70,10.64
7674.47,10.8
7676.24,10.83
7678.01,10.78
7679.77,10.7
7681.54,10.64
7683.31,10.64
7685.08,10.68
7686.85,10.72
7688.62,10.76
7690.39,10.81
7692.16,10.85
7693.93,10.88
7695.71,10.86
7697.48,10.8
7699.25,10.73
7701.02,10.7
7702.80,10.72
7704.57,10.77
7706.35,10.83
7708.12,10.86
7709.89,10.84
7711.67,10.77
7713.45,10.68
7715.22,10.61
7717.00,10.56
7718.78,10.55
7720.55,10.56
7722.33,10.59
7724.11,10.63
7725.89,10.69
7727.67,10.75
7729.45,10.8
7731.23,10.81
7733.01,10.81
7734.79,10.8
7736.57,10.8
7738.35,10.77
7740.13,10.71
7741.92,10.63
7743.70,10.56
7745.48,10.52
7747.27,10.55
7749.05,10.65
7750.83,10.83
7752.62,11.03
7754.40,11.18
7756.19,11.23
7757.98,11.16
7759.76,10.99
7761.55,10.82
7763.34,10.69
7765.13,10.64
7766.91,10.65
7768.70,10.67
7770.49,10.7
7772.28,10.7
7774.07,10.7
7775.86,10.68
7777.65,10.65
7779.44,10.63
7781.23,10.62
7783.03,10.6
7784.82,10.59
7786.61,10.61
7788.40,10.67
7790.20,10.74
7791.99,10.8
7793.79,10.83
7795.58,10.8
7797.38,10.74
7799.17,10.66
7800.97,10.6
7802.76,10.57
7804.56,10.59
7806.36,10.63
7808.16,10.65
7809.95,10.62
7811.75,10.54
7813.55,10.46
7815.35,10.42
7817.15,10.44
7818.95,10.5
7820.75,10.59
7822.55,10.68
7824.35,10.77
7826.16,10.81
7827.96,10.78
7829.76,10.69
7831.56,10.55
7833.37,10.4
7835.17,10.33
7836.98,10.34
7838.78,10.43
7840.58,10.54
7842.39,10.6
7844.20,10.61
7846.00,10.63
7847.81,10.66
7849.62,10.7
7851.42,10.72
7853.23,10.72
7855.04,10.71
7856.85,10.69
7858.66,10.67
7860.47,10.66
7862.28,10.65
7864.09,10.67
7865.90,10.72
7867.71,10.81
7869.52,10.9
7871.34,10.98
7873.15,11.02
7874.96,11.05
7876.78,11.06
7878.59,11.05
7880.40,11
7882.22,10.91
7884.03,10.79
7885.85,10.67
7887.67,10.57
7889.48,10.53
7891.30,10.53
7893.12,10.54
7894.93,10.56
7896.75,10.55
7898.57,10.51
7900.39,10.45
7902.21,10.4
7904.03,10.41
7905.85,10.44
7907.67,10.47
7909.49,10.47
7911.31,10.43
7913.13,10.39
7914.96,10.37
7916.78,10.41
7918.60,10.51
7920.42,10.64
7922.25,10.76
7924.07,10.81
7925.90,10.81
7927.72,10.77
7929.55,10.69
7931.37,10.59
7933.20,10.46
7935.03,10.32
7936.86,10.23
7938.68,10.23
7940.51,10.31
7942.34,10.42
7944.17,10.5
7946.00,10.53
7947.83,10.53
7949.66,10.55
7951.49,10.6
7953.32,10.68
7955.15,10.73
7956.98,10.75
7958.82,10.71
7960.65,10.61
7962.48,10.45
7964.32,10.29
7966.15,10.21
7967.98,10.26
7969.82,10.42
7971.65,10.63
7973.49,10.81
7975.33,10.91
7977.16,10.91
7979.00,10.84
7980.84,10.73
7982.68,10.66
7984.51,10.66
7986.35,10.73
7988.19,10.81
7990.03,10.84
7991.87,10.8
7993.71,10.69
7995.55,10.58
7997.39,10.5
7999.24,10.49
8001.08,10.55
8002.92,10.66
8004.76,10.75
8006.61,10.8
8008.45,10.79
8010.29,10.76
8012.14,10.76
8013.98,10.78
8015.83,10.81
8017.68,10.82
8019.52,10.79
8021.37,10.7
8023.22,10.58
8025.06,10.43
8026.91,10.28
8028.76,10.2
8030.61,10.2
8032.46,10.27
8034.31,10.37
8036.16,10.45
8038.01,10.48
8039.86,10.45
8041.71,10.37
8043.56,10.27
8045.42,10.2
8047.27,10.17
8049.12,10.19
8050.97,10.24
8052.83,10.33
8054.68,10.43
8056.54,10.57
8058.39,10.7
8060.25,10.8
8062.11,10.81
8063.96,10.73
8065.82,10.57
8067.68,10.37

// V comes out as 1.07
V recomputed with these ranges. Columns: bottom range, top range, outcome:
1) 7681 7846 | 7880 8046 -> 1.04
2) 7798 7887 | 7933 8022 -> 1.03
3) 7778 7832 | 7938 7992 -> 1.04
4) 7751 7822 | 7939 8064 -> 1.04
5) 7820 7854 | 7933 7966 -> 1.02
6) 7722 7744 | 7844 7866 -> 1.03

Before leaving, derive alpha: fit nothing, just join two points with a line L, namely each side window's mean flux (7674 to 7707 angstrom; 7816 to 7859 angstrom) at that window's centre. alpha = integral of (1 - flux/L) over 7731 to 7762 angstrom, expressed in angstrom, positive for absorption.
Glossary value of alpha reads -0.4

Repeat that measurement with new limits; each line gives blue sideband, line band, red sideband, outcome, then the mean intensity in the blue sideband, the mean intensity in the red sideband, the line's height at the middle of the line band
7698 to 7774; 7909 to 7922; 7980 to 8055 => 0.18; 10.8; 10.5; 10.6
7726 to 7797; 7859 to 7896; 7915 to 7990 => -0.45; 10.8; 10.6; 10.7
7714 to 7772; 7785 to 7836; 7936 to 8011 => 0.40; 10.7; 10.6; 10.7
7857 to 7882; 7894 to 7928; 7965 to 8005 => 0.81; 10.9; 10.7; 10.8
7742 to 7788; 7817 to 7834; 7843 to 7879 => 0.21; 10.7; 10.8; 10.8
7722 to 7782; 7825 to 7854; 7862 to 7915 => 0.28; 10.8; 10.7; 10.7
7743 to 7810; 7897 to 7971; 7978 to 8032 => 1.18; 10.7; 10.7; 10.7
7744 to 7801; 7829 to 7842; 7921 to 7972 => 0.24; 10.7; 10.5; 10.7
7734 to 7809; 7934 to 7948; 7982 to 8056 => 0.29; 10.7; 10.5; 10.6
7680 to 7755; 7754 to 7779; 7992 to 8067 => -0.24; 10.7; 10.5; 10.7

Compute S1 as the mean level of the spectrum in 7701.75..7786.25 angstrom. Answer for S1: 10.7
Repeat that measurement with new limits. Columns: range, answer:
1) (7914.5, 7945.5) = 10.5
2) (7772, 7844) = 10.6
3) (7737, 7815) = 10.7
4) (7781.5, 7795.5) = 10.7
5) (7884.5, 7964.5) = 10.5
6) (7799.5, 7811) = 10.6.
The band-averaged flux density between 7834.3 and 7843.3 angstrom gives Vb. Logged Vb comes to 10.4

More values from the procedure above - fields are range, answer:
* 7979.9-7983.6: 10.7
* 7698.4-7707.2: 10.7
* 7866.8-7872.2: 10.9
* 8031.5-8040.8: 10.4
